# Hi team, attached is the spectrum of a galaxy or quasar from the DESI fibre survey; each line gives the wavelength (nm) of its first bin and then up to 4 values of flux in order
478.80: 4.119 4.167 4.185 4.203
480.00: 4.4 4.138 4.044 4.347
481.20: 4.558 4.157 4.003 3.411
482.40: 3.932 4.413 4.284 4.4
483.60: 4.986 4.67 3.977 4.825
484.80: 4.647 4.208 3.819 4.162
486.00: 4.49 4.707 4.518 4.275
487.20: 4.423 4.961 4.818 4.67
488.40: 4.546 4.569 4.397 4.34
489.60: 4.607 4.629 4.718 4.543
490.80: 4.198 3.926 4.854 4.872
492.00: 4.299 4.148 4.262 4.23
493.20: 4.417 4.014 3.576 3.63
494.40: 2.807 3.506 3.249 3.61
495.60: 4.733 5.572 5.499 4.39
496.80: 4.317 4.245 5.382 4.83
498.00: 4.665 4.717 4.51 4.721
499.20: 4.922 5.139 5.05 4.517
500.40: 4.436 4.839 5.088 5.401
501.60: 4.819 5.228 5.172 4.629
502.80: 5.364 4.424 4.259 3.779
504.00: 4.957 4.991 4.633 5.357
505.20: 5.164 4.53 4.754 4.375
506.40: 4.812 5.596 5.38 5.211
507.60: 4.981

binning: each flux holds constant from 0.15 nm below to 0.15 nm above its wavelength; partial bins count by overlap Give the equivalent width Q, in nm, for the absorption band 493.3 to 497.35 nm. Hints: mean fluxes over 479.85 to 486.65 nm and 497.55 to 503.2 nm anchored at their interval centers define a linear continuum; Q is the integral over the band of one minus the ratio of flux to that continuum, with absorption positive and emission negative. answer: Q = 0.50 nm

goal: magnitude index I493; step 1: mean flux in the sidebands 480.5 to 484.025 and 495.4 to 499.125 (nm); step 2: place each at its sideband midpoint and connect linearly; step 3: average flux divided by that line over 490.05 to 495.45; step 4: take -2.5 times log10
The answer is 0.14 mag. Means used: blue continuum 4.27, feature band 4.05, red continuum 4.78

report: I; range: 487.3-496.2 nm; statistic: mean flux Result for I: 4.32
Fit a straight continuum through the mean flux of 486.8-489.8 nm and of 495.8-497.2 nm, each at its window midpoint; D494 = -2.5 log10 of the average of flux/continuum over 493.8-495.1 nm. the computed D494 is 0.38 mag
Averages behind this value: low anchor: 4.57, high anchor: 4.8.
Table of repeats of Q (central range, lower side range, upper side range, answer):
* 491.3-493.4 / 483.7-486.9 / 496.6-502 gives 0.09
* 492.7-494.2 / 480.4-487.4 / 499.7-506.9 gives 0.19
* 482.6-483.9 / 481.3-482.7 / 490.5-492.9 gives -0.17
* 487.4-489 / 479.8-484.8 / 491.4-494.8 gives -0.20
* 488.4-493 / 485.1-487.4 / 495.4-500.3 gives 0.08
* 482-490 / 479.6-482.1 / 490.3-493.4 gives -0.31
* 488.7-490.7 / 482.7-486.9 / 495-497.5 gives -0.01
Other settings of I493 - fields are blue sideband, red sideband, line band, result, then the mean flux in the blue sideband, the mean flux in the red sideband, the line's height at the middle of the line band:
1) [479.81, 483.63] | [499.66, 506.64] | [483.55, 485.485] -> -0.04 mag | 4.21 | 4.82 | 4.29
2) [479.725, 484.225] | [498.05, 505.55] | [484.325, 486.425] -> -0.01 mag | 4.25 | 4.83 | 4.35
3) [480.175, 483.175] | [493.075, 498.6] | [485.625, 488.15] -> -0.09 mag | 4.13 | 4.29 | 4.19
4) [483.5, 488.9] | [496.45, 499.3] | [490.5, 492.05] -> 0.03 mag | 4.51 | 4.68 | 4.58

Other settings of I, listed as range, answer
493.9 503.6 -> 4.61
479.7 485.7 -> 4.27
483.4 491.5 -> 4.5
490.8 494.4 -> 4.14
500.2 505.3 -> 4.85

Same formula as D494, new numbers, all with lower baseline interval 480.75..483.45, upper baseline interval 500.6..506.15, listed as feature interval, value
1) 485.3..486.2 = 0.020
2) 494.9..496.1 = 0.050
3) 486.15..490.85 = -0.048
